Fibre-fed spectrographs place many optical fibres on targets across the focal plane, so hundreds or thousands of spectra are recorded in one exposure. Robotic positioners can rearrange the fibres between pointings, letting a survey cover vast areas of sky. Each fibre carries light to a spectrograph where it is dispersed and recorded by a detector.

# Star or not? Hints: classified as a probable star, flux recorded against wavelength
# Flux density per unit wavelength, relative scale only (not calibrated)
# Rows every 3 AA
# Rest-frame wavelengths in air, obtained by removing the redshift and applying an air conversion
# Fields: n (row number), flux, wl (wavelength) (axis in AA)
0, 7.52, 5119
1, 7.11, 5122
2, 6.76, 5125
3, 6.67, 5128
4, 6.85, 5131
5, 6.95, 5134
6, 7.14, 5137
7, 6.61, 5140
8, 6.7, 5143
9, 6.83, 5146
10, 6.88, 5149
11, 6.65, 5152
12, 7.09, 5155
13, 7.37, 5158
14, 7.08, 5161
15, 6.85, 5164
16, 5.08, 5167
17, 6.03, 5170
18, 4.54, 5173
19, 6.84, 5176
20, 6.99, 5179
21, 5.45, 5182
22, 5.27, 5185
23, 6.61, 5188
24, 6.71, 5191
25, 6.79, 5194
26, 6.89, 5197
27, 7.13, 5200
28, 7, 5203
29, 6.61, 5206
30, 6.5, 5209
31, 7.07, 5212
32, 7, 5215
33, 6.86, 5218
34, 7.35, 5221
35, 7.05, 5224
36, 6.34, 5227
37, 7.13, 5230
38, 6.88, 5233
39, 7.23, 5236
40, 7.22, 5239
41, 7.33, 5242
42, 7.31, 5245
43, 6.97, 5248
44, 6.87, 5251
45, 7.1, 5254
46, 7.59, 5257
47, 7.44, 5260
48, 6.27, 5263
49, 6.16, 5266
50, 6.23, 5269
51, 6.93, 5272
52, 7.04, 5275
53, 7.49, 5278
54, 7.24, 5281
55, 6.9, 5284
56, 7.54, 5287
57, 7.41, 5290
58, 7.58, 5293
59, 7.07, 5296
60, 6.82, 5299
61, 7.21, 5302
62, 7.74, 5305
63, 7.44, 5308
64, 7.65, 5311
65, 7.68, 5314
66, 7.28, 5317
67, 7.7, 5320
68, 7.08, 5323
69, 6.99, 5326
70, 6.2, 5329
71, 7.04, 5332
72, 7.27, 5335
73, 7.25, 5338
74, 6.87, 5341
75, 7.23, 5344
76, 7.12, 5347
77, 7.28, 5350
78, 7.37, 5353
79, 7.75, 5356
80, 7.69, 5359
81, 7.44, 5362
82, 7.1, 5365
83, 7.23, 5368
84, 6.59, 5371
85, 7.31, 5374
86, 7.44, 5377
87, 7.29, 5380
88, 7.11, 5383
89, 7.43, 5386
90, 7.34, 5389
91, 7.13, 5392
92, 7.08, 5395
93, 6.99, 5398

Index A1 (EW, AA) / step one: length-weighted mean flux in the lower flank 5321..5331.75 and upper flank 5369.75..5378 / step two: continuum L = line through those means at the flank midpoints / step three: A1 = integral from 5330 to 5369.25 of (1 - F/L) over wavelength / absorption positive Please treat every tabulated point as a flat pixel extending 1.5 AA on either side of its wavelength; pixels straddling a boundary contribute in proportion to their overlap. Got -1.7 AA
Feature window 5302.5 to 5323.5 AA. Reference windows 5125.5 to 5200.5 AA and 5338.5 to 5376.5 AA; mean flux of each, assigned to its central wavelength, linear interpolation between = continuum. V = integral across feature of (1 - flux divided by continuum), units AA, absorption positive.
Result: -1.25 AA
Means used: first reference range 6.56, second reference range 7.25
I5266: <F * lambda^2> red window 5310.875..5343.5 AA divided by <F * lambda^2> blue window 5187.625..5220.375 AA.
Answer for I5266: 1.1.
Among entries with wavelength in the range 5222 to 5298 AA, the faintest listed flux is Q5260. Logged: 6.16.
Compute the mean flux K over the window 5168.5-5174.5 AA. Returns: 5.29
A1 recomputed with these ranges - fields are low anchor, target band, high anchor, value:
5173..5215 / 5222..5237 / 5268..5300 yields -0.34 AA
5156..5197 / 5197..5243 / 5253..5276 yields -2.83 AA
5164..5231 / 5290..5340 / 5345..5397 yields -1.60 AA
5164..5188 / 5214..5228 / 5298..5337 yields -1.41 AA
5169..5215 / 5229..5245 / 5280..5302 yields -0.87 AA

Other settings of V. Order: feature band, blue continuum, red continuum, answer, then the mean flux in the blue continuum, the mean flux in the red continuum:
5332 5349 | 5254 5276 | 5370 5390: -0.1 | 6.82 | 7.23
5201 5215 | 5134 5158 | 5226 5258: 0.4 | 6.88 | 7.09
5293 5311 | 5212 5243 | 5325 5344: -0.9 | 7.04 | 6.96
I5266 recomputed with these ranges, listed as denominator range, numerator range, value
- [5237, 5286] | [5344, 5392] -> 1.08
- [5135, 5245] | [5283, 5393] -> 1.14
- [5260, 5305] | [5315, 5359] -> 1.04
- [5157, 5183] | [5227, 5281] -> 1.16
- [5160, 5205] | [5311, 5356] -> 1.20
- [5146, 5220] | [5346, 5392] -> 1.19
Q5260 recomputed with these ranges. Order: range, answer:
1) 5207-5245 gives 6.34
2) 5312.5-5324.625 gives 7.08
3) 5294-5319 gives 6.82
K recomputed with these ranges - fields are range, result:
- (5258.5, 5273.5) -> 6.61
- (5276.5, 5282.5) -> 7.36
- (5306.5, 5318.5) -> 7.51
